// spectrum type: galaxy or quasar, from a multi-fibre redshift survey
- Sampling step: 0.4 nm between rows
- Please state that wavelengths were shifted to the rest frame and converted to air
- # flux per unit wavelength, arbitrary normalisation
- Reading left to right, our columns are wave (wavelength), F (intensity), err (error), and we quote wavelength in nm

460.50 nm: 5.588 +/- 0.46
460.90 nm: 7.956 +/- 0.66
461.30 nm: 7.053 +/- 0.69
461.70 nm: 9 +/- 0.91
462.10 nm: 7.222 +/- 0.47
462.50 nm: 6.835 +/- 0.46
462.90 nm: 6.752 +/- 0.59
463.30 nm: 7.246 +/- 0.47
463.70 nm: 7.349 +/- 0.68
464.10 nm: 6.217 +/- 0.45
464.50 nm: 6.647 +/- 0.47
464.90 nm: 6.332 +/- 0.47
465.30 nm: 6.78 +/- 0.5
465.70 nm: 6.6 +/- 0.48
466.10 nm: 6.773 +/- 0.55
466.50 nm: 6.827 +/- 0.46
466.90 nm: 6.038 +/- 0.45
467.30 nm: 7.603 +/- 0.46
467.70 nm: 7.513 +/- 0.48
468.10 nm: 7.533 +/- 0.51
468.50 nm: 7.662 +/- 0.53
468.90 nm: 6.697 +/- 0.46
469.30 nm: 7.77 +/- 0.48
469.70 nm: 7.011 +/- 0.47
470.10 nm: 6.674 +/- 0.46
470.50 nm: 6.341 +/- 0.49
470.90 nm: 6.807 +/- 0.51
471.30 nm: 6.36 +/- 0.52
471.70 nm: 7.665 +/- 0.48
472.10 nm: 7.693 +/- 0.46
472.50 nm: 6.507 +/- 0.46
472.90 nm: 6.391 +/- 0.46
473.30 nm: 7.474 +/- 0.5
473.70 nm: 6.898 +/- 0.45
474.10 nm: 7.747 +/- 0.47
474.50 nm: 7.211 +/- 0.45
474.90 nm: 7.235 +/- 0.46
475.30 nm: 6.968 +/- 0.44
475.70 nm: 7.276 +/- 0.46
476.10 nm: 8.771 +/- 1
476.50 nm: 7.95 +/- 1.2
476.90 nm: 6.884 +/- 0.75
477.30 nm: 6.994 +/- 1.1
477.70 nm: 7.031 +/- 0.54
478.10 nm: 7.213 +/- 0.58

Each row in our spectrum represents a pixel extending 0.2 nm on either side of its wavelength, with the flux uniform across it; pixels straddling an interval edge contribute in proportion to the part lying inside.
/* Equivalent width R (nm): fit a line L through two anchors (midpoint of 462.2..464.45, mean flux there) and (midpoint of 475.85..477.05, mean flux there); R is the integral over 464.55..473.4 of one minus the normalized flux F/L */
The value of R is 0.44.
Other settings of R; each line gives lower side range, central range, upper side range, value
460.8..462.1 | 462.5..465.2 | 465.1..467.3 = 0.19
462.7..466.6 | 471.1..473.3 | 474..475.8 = 0.05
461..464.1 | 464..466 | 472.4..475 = 0.19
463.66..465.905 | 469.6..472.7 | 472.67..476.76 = 0.10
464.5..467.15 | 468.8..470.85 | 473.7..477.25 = 0.01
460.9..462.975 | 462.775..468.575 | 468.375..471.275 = 0.24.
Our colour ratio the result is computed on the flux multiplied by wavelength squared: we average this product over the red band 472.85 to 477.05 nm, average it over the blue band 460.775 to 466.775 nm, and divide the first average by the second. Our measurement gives 1.10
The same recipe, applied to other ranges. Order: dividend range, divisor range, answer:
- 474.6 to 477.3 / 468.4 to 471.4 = 1.11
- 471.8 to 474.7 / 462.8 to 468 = 1.08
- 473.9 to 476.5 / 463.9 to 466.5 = 1.20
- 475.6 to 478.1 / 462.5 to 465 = 1.16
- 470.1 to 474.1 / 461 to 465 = 1.02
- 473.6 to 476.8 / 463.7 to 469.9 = 1.12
